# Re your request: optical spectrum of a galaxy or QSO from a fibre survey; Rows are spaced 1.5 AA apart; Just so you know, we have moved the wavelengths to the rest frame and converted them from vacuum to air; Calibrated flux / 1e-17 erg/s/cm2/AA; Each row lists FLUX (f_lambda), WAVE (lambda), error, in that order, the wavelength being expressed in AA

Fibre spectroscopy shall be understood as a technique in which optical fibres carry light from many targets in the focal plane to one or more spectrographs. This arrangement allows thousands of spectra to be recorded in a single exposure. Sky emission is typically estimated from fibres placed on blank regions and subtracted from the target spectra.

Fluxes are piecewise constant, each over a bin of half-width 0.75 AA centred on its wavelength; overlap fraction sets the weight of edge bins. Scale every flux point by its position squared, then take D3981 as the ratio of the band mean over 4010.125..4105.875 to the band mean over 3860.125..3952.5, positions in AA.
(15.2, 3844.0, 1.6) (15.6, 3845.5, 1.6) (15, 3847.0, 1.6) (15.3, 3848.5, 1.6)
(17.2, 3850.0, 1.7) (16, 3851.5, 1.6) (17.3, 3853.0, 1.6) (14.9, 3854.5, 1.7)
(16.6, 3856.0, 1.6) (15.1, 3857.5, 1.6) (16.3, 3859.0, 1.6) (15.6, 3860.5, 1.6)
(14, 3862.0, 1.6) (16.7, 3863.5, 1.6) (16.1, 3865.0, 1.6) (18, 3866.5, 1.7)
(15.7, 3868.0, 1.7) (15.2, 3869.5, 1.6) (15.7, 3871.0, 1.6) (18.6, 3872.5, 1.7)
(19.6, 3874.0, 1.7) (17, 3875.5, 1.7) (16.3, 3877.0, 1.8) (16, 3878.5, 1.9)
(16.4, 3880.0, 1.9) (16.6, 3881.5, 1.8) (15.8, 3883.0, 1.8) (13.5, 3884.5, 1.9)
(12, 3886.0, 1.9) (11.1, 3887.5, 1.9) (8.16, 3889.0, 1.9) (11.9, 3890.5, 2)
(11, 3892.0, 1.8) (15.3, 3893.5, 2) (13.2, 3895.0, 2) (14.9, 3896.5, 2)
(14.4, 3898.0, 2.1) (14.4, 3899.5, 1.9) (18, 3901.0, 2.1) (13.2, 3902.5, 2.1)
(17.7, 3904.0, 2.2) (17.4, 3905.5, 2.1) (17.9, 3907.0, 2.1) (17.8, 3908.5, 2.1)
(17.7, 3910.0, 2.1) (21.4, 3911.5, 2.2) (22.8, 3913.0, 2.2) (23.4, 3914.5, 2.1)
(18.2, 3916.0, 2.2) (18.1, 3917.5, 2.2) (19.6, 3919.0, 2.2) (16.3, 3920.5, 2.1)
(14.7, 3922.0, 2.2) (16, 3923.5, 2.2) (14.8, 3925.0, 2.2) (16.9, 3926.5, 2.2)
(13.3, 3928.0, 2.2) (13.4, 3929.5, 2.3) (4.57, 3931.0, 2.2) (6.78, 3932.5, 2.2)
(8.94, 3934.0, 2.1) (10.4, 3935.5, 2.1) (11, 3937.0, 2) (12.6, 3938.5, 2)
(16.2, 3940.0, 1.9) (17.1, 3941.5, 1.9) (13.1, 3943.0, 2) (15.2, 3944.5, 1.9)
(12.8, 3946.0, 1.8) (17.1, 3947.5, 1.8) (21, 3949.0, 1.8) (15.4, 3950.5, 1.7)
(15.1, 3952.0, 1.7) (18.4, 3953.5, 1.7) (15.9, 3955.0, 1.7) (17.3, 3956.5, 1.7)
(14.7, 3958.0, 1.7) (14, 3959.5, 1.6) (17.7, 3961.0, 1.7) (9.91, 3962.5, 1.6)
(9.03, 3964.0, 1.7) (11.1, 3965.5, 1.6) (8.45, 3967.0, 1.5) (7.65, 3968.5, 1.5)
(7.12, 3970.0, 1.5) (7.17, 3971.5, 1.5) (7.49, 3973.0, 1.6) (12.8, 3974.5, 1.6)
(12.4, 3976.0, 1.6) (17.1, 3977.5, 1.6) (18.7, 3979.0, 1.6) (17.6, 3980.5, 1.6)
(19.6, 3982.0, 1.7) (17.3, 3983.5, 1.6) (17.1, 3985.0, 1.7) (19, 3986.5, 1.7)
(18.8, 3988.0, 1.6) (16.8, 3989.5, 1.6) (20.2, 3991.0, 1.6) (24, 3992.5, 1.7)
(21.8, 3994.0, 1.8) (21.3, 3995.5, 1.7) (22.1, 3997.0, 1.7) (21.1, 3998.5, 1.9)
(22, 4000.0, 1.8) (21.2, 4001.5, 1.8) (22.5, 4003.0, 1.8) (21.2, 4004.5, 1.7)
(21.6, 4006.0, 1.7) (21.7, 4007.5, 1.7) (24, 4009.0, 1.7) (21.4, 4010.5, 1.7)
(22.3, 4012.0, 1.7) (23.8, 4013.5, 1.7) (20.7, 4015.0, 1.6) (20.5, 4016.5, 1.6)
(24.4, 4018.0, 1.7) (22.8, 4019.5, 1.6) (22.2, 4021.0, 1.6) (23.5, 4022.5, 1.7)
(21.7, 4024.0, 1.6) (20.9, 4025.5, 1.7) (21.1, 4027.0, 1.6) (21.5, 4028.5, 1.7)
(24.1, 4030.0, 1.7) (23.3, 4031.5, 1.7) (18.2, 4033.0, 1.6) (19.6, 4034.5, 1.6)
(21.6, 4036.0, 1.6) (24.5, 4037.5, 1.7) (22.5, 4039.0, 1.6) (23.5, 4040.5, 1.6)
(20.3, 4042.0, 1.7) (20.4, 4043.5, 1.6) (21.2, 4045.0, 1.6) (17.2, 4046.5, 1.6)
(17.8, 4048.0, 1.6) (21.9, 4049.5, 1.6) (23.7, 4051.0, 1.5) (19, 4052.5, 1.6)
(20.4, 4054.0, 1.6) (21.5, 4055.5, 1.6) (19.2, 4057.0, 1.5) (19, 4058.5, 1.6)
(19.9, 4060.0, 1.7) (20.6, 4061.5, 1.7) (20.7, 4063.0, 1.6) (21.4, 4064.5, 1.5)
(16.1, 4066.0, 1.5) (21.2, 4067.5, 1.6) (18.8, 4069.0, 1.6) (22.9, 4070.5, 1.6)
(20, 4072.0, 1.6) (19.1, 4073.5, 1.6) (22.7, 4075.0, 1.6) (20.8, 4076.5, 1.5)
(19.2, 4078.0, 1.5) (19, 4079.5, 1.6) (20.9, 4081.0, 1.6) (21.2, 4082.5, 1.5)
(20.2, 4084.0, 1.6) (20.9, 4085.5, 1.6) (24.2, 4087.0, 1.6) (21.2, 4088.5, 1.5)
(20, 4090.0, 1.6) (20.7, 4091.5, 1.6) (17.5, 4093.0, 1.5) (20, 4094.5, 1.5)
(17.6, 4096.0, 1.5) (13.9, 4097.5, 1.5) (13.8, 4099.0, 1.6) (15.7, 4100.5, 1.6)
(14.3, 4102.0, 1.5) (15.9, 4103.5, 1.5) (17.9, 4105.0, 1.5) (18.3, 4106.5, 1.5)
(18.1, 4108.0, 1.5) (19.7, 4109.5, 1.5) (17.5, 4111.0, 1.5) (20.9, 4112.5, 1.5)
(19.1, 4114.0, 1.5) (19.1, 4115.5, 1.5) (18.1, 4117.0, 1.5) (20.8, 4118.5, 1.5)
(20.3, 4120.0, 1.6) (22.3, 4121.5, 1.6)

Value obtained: 1.44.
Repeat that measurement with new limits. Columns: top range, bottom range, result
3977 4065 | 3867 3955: 1.45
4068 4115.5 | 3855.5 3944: 1.38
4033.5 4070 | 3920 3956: 1.54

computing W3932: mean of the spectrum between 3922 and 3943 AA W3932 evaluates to 12.6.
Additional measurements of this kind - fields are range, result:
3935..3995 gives 14.9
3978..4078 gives 20.9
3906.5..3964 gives 15.4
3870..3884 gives 16.8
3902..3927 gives 17.9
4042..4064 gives 20.2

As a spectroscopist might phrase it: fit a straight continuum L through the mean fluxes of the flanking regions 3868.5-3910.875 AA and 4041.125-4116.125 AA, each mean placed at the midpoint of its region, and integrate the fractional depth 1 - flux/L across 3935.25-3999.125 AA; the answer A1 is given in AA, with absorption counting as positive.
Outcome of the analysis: 6.1 AA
